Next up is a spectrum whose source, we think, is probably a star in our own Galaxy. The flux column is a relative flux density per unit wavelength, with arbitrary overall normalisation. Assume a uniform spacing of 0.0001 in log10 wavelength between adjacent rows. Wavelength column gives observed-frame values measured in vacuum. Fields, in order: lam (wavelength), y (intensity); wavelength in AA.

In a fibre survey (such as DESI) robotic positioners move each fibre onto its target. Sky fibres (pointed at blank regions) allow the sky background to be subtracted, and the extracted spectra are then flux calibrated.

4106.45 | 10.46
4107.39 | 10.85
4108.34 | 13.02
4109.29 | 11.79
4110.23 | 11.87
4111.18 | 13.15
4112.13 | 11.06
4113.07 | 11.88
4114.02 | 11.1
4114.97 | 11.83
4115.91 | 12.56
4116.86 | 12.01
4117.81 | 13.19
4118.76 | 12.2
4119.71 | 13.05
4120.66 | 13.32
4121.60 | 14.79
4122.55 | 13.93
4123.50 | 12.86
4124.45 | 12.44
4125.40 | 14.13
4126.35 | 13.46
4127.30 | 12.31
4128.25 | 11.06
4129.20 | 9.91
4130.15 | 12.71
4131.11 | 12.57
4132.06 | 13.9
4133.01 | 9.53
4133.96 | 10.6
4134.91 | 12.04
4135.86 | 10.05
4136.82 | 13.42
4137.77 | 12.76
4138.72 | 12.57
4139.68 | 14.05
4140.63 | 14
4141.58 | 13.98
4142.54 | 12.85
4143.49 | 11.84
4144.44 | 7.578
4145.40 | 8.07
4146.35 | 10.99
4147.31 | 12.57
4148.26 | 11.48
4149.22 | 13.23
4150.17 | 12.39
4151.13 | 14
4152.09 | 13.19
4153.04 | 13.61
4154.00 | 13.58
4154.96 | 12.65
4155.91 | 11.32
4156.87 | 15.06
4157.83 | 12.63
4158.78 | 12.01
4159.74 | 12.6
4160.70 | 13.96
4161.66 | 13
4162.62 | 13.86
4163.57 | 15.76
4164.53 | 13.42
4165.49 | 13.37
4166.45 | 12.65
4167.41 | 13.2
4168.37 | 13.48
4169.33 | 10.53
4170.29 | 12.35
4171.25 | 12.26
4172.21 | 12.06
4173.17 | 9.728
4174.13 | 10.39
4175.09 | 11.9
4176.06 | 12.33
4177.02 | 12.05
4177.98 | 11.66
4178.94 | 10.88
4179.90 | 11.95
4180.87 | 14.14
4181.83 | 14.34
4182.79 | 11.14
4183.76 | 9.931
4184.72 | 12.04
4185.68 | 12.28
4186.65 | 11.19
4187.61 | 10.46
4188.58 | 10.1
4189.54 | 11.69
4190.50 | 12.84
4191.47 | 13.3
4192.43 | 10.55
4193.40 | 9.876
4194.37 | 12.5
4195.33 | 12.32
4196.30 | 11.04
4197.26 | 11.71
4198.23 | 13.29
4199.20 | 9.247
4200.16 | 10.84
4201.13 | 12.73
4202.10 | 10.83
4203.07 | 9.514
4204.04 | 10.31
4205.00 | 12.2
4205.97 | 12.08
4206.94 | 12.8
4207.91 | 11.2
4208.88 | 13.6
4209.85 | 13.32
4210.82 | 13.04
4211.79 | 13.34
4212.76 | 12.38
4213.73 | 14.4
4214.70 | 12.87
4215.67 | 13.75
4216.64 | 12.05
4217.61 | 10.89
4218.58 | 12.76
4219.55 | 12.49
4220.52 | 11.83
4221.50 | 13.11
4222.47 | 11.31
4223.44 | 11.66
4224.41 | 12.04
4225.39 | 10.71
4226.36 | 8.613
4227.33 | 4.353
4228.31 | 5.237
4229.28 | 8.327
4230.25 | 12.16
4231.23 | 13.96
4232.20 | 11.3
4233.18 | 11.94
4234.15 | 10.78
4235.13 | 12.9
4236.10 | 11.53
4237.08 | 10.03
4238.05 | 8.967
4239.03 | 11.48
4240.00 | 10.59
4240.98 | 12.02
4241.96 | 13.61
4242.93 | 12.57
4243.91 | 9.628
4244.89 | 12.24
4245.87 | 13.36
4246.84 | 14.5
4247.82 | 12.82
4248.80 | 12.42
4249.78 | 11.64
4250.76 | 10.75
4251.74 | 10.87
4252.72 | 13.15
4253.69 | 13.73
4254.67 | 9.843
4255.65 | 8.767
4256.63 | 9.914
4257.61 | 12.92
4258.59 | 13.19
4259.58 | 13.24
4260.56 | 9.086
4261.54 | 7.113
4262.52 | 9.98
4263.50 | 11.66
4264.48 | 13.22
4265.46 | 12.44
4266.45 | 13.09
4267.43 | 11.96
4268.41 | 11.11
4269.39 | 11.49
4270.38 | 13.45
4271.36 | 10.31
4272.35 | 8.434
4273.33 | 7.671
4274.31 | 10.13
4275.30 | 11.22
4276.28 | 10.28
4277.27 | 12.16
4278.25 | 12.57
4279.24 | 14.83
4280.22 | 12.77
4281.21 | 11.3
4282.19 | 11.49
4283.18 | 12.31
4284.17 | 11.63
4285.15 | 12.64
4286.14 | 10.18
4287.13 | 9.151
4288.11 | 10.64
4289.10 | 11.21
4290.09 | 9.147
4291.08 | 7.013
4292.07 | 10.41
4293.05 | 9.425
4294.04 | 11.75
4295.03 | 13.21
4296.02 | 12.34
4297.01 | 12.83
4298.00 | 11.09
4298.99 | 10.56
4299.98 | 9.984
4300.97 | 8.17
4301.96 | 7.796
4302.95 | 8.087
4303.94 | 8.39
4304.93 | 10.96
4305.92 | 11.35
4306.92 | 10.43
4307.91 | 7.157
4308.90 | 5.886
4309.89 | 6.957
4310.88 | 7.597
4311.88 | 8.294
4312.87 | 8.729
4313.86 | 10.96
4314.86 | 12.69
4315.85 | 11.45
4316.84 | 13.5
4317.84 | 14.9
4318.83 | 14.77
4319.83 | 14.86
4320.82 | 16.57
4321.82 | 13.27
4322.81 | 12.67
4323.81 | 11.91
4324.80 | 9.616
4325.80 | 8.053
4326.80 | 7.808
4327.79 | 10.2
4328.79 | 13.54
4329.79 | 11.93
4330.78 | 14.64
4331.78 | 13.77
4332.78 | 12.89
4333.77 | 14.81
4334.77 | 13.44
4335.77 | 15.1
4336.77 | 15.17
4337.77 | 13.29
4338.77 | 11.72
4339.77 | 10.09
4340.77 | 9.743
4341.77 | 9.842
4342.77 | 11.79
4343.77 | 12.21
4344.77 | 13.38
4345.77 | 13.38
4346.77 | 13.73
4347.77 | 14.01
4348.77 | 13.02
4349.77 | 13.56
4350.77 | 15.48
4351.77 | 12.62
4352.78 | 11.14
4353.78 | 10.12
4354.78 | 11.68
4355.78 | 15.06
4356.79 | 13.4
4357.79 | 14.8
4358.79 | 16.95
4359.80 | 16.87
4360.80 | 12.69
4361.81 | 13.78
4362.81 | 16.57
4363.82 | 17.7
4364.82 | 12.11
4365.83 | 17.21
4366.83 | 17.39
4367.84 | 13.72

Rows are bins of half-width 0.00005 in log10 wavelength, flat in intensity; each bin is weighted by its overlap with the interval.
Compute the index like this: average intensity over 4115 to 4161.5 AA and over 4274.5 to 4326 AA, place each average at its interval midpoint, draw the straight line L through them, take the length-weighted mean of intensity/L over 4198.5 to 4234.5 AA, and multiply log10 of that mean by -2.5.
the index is 0.024 mag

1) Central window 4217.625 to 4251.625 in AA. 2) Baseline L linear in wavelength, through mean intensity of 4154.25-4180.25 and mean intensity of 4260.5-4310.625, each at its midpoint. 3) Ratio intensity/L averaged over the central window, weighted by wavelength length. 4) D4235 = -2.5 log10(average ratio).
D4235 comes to 0.011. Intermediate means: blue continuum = 12.5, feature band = 11.3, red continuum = 10.6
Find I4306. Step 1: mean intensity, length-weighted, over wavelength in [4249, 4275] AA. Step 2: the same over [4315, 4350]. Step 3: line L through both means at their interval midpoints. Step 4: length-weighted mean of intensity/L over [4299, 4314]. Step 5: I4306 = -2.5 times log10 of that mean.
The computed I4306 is 0.357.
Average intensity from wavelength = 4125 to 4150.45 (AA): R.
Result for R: 12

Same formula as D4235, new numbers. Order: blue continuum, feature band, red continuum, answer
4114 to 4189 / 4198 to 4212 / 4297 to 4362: 0.03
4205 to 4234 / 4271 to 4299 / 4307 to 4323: 0.03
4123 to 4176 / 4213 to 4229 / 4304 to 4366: 0.12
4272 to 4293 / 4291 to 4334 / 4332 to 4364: 0.10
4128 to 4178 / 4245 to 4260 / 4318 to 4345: 0.03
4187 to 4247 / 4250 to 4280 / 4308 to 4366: 0.06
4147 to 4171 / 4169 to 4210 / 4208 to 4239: 0.06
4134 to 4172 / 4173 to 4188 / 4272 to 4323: 0.05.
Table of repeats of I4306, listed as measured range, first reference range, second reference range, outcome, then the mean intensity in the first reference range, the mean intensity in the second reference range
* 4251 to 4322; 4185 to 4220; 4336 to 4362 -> 0.148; 11.9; 13.1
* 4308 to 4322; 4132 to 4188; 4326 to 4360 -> 0.136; 12.3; 12.9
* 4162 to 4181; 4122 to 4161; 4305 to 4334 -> -0.013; 12.4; 11.4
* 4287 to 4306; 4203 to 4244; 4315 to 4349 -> 0.206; 11.5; 12.7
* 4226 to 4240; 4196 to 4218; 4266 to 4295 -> 0.155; 12.1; 11.1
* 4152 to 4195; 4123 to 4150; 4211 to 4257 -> -0.042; 12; 11.5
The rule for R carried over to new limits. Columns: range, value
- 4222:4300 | 11.2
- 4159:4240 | 11.8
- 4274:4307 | 10.8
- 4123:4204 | 12.1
